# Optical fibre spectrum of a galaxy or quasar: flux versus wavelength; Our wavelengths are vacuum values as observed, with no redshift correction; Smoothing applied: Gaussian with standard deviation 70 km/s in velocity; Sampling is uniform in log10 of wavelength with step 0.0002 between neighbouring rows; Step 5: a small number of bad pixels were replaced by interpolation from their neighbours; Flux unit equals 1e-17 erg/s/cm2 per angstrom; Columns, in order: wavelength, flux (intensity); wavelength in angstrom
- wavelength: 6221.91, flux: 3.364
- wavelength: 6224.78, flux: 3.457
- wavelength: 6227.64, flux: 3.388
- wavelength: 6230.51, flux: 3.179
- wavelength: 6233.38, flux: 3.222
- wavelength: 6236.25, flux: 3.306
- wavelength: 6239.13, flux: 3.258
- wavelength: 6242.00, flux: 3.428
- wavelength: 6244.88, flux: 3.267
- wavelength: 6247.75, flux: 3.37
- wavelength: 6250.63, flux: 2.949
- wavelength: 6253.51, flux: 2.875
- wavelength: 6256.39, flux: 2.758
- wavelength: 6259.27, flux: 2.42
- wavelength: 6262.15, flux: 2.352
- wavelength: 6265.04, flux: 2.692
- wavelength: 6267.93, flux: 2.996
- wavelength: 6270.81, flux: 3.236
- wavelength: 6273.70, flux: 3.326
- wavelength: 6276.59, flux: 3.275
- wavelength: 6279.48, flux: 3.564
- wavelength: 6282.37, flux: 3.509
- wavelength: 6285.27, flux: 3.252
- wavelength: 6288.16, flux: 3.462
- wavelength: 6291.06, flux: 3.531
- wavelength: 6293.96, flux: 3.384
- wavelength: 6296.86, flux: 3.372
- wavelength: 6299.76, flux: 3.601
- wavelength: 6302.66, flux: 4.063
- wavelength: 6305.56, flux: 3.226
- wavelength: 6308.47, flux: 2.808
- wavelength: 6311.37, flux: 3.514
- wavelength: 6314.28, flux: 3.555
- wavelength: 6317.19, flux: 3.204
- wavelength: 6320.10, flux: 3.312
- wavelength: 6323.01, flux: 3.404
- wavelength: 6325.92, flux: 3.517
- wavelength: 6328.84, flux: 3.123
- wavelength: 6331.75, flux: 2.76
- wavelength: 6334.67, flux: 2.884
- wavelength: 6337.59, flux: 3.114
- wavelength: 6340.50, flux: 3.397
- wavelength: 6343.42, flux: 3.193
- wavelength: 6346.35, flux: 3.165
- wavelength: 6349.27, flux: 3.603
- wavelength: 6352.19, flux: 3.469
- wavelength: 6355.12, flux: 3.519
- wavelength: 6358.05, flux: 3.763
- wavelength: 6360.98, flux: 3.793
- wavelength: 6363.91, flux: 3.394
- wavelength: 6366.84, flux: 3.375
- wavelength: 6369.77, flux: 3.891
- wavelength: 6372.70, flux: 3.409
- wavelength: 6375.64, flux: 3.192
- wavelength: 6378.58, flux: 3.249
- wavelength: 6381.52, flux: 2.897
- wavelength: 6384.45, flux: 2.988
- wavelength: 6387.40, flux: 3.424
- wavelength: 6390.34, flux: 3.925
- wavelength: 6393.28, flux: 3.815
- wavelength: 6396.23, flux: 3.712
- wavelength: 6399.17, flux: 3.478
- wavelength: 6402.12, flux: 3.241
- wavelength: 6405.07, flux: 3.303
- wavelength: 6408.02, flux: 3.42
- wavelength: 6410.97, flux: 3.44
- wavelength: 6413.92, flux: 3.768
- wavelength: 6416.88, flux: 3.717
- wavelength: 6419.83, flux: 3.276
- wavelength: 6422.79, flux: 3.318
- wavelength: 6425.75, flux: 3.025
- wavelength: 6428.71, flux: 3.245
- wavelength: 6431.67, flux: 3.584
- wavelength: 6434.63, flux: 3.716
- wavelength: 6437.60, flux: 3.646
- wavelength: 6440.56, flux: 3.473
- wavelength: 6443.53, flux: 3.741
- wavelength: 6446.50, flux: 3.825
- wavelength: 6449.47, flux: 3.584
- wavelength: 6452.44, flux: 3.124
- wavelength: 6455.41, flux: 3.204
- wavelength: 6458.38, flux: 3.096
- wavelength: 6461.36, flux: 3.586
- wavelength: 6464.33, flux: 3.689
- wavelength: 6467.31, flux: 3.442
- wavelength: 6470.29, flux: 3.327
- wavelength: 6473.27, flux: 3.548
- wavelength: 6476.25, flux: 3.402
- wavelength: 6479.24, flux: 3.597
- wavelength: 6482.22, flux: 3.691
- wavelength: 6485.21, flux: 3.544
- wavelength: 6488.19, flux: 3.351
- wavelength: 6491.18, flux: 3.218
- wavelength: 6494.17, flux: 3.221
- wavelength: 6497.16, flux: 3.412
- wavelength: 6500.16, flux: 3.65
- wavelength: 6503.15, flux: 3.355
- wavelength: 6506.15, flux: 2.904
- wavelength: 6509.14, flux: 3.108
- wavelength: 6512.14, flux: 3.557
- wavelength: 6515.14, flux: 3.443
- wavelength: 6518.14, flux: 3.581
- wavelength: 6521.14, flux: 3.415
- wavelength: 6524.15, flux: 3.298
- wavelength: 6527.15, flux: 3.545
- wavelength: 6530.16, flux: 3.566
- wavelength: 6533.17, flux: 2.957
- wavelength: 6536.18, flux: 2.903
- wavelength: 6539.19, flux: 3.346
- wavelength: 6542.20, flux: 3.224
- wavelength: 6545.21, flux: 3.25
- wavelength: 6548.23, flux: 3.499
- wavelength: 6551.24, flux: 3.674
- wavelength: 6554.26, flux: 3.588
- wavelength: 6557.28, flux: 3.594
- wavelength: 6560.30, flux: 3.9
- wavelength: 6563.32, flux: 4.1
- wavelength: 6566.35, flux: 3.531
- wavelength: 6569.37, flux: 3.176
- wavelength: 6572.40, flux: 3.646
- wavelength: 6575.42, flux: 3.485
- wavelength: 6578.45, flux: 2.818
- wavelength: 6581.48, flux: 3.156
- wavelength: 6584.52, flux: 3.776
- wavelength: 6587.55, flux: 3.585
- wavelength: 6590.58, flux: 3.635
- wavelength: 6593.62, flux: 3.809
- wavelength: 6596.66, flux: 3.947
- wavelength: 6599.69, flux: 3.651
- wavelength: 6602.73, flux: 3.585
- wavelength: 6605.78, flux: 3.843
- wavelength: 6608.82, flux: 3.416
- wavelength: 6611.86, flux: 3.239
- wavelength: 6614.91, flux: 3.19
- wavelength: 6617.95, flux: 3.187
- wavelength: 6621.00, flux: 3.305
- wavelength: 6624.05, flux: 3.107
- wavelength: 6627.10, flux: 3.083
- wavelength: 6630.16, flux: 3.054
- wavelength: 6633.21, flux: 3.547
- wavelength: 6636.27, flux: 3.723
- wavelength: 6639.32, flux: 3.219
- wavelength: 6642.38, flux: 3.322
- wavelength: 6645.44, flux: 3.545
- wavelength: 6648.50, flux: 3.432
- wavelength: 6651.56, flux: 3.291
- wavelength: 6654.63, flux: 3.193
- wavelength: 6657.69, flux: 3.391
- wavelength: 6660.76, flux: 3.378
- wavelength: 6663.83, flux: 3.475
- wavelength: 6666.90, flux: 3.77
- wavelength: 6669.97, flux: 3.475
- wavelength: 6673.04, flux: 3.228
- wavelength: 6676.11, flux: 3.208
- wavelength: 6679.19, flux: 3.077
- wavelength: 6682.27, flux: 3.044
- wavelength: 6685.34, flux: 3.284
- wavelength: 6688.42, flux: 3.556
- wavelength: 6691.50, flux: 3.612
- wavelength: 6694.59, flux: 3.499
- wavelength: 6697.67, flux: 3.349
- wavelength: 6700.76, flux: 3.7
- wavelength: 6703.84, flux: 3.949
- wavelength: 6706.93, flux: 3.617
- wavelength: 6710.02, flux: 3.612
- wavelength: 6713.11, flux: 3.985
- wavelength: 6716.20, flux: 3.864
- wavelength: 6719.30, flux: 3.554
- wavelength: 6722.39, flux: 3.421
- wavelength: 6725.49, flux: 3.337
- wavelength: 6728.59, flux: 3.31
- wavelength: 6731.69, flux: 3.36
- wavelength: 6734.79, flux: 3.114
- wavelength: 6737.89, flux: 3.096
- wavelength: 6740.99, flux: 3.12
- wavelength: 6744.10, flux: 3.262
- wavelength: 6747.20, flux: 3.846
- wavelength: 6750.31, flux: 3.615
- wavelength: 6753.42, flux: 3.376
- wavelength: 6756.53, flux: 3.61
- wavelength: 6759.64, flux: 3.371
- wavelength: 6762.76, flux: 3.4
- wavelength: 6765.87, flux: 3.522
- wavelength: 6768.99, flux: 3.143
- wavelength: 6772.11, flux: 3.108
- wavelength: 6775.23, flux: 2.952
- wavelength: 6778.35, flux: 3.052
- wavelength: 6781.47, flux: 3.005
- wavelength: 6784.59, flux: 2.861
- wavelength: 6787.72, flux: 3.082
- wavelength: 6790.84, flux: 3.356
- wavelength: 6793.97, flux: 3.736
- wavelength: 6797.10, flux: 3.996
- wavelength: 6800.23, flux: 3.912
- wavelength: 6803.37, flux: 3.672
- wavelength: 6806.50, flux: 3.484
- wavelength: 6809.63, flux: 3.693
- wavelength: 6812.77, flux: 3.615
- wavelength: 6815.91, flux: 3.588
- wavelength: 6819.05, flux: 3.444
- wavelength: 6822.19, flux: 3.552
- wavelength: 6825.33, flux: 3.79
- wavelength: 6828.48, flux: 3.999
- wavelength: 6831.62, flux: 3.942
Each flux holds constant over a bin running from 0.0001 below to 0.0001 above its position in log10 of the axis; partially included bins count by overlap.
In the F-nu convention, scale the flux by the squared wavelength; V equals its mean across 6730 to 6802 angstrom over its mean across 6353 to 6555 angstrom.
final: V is 1.07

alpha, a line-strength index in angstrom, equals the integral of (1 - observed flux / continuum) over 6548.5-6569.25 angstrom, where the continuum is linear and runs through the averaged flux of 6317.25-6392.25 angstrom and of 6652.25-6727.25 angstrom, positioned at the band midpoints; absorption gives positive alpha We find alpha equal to -1.5 angstrom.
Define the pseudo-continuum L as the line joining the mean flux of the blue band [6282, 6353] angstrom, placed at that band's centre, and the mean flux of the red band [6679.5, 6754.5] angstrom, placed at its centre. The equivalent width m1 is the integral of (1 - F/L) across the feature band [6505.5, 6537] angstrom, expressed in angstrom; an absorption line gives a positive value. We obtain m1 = 0.8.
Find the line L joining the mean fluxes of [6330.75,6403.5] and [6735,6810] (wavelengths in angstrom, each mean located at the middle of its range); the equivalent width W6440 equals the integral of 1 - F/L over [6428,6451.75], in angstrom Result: -1.47 angstrom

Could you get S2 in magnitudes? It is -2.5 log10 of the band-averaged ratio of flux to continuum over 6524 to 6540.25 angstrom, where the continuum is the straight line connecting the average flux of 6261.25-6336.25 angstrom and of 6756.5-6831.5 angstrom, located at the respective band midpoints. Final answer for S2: 0.03 mag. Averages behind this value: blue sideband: 3.27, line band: 3.26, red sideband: 3.46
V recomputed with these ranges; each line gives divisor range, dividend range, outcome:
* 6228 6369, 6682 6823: 1.21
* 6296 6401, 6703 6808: 1.14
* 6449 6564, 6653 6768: 1.07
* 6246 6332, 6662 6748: 1.22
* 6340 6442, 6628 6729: 1.09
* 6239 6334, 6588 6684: 1.18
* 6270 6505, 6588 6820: 1.11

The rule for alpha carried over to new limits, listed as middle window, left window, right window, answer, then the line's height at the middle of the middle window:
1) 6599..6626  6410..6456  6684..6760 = 0.89 angstrom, 3.49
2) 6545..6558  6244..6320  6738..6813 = -0.89 angstrom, 3.32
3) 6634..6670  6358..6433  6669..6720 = 0.64 angstrom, 3.5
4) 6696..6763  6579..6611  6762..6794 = -4.24 angstrom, 3.29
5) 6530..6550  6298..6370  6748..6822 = 0.97 angstrom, 3.4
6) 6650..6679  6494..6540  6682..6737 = 0.90 angstrom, 3.47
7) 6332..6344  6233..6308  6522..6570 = 0.61 angstrom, 3.27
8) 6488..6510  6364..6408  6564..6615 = 1.24 angstrom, 3.47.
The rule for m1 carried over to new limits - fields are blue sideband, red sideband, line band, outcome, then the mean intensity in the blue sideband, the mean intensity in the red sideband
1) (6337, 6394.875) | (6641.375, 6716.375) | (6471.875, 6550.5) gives 1.8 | 3.43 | 3.47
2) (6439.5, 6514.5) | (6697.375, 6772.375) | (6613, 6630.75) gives 1.5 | 3.43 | 3.47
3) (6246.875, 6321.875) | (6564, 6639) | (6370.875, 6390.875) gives 0.0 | 3.22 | 3.44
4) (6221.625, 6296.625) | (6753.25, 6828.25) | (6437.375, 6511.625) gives -3.1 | 3.19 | 3.44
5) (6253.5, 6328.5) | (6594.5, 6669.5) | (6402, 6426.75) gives -0.7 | 3.24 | 3.42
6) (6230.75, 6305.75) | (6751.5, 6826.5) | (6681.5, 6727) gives -2.3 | 3.22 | 3.43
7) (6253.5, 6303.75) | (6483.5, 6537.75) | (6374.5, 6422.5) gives -2.2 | 3.21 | 3.34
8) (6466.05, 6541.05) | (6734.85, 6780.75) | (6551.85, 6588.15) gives -1.9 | 3.37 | 3.31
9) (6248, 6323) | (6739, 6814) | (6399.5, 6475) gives -4.1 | 3.22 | 3.41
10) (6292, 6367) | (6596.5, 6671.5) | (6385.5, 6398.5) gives -1.2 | 3.37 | 3.41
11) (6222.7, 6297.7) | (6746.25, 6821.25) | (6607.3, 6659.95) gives 0.8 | 3.19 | 3.43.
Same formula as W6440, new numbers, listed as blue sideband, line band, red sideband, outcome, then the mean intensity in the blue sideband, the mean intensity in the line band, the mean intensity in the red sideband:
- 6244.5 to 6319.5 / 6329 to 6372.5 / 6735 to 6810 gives -1.8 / 3.22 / 3.37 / 3.38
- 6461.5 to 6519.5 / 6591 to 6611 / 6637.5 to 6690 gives -1.8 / 3.43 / 3.69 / 3.35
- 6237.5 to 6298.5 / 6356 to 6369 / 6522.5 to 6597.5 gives -1.3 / 3.16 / 3.59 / 3.48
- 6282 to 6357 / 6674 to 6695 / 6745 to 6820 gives 0.6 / 3.34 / 3.31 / 3.43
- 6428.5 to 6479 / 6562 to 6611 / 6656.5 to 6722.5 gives -0.9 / 3.49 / 3.57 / 3.5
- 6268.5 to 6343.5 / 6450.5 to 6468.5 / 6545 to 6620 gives 0.4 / 3.33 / 3.36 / 3.53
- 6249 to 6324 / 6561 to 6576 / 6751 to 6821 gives -1.3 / 3.22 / 3.61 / 3.41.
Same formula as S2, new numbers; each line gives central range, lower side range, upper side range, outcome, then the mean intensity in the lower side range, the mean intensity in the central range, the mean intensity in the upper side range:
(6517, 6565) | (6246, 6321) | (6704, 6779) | -0.04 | 3.22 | 3.46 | 3.42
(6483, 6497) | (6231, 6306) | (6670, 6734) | 0.00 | 3.22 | 3.36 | 3.47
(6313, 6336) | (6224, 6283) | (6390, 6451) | 0.03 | 3.13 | 3.22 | 3.53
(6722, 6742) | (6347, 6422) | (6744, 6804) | 0.05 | 3.48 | 3.24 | 3.39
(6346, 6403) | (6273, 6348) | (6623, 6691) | -0.05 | 3.33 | 3.47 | 3.34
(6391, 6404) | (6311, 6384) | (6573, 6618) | -0.06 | 3.34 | 3.58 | 3.5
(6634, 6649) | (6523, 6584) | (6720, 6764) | -0.02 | 3.42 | 3.45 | 3.38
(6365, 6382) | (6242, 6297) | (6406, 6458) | 0.00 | 3.14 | 3.36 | 3.47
